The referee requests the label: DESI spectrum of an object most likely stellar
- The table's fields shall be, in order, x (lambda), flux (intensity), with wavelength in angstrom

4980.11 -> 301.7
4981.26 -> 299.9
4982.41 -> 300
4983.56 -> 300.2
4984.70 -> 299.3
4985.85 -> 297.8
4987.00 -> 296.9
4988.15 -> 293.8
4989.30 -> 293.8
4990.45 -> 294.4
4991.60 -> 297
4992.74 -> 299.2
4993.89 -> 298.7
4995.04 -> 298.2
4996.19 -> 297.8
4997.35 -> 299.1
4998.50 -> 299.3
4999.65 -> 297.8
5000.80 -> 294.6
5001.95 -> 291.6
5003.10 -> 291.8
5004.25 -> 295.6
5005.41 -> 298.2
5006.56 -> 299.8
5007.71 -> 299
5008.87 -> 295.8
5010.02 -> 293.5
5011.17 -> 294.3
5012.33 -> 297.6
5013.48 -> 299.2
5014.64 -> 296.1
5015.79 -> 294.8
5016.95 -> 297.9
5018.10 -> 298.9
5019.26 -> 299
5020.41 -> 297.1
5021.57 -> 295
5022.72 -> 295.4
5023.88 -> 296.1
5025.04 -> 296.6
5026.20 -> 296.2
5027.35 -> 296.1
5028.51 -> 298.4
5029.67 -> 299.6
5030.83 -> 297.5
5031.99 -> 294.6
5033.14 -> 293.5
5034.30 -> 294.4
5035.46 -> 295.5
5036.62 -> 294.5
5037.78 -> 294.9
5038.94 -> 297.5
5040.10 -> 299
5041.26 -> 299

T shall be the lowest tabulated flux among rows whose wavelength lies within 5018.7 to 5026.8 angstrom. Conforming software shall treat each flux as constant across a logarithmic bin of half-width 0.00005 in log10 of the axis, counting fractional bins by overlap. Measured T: 295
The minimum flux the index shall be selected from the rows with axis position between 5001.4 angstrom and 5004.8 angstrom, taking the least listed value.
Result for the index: 291.6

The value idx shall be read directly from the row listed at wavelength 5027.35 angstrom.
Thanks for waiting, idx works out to 296.1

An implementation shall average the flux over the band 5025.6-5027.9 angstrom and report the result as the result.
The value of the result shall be 297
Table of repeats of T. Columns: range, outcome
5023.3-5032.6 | 294.6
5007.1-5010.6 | 293.5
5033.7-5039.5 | 294.4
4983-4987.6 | 296.9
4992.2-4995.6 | 298.2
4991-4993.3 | 297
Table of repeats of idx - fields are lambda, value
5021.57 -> 295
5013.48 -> 299.2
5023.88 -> 296.1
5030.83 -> 297.5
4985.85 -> 297.8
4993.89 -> 298.7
